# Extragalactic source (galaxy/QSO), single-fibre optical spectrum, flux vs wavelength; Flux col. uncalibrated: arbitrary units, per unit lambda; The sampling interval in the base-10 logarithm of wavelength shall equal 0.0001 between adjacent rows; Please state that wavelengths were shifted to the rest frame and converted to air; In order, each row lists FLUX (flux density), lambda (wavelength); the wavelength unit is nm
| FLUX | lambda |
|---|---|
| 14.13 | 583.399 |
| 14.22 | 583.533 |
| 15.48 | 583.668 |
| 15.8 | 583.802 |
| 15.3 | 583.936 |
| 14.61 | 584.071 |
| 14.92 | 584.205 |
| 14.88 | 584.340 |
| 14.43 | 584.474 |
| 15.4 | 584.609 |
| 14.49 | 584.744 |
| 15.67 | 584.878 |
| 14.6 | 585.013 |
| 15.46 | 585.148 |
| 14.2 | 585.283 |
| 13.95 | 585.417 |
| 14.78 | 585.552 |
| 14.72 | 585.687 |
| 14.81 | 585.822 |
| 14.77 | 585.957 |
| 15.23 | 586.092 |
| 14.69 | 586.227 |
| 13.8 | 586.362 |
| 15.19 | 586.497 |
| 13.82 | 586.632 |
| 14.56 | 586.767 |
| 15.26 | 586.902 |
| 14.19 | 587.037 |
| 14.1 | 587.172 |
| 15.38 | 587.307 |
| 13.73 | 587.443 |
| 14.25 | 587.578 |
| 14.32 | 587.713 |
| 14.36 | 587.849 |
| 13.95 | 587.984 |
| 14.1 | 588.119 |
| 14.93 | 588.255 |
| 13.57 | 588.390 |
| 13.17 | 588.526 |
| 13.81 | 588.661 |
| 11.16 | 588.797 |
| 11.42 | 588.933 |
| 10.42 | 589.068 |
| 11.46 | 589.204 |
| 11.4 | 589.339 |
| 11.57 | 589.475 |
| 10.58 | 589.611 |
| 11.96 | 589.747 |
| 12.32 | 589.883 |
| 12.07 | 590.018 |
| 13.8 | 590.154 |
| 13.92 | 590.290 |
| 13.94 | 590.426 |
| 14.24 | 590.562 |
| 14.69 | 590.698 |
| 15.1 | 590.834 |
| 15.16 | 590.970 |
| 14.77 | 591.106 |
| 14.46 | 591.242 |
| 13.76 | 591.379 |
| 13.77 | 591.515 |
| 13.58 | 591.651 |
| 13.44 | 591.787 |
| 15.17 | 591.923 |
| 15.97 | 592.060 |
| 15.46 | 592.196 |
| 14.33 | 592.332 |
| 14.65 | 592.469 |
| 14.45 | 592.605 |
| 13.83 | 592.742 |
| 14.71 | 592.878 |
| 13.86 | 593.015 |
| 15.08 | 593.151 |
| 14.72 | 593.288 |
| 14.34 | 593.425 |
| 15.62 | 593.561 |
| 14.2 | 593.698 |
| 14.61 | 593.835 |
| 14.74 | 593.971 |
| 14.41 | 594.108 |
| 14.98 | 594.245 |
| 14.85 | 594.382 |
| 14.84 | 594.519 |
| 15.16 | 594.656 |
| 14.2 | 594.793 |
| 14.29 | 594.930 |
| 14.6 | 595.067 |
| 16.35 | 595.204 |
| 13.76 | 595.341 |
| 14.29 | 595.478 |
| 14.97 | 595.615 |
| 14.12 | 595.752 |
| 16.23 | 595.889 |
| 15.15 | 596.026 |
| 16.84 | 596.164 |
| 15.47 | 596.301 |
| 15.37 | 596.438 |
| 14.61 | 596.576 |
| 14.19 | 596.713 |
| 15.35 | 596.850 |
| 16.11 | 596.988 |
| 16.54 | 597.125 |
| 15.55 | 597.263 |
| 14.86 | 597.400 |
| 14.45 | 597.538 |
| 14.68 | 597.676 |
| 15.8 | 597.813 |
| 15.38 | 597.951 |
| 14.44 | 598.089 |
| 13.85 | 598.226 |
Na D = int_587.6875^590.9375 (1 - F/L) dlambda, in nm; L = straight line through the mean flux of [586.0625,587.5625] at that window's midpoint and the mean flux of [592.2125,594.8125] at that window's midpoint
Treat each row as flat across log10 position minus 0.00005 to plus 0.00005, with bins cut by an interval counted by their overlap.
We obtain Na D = 0.34 nm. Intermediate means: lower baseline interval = 14.5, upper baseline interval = 14.6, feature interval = 13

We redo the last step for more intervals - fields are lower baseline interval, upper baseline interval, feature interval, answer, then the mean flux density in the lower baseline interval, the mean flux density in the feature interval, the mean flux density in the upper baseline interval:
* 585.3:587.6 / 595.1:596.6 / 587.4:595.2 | 0.51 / 14.5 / 13.9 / 15.2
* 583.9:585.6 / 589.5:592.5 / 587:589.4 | 0.17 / 14.8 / 13.3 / 13.9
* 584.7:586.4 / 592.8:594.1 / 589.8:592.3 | 0.08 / 14.7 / 14.2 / 14.6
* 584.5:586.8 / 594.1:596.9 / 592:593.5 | 0.02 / 14.7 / 14.7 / 15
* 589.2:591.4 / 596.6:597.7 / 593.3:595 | -0.04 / 13.3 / 14.7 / 15.2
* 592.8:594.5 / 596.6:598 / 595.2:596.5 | -0.01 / 14.7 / 15.2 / 15.3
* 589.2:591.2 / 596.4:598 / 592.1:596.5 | -0.14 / 13.2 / 14.8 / 15.2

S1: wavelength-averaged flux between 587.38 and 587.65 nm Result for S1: 14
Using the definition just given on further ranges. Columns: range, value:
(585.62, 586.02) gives 14.8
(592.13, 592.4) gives 14.9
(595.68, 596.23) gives 15.6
